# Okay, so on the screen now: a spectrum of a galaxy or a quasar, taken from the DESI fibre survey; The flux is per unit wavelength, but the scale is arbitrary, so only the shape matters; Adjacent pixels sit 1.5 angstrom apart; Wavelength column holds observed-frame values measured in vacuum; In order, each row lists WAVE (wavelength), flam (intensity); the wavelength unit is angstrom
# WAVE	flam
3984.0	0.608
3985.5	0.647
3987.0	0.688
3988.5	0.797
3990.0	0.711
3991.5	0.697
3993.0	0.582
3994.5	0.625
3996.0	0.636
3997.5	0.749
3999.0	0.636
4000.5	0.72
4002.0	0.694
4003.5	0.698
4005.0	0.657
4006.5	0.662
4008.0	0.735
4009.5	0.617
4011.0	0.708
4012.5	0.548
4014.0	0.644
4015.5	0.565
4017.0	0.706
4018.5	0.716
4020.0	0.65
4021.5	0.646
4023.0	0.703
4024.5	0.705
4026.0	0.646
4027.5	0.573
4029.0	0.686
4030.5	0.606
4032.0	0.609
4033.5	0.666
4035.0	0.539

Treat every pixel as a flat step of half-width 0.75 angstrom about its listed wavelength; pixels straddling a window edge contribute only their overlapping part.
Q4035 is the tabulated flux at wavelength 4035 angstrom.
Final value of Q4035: 0.539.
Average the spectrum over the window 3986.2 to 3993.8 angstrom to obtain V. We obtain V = 0.694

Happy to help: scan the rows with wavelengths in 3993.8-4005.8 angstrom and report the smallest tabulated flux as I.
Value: 0.625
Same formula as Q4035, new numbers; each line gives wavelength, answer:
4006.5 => 0.662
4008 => 0.735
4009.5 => 0.617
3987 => 0.688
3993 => 0.582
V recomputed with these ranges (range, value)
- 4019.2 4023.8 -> 0.667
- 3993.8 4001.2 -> 0.673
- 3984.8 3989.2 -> 0.71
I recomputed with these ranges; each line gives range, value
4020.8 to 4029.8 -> 0.573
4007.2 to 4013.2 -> 0.548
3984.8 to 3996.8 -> 0.582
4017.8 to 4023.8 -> 0.646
